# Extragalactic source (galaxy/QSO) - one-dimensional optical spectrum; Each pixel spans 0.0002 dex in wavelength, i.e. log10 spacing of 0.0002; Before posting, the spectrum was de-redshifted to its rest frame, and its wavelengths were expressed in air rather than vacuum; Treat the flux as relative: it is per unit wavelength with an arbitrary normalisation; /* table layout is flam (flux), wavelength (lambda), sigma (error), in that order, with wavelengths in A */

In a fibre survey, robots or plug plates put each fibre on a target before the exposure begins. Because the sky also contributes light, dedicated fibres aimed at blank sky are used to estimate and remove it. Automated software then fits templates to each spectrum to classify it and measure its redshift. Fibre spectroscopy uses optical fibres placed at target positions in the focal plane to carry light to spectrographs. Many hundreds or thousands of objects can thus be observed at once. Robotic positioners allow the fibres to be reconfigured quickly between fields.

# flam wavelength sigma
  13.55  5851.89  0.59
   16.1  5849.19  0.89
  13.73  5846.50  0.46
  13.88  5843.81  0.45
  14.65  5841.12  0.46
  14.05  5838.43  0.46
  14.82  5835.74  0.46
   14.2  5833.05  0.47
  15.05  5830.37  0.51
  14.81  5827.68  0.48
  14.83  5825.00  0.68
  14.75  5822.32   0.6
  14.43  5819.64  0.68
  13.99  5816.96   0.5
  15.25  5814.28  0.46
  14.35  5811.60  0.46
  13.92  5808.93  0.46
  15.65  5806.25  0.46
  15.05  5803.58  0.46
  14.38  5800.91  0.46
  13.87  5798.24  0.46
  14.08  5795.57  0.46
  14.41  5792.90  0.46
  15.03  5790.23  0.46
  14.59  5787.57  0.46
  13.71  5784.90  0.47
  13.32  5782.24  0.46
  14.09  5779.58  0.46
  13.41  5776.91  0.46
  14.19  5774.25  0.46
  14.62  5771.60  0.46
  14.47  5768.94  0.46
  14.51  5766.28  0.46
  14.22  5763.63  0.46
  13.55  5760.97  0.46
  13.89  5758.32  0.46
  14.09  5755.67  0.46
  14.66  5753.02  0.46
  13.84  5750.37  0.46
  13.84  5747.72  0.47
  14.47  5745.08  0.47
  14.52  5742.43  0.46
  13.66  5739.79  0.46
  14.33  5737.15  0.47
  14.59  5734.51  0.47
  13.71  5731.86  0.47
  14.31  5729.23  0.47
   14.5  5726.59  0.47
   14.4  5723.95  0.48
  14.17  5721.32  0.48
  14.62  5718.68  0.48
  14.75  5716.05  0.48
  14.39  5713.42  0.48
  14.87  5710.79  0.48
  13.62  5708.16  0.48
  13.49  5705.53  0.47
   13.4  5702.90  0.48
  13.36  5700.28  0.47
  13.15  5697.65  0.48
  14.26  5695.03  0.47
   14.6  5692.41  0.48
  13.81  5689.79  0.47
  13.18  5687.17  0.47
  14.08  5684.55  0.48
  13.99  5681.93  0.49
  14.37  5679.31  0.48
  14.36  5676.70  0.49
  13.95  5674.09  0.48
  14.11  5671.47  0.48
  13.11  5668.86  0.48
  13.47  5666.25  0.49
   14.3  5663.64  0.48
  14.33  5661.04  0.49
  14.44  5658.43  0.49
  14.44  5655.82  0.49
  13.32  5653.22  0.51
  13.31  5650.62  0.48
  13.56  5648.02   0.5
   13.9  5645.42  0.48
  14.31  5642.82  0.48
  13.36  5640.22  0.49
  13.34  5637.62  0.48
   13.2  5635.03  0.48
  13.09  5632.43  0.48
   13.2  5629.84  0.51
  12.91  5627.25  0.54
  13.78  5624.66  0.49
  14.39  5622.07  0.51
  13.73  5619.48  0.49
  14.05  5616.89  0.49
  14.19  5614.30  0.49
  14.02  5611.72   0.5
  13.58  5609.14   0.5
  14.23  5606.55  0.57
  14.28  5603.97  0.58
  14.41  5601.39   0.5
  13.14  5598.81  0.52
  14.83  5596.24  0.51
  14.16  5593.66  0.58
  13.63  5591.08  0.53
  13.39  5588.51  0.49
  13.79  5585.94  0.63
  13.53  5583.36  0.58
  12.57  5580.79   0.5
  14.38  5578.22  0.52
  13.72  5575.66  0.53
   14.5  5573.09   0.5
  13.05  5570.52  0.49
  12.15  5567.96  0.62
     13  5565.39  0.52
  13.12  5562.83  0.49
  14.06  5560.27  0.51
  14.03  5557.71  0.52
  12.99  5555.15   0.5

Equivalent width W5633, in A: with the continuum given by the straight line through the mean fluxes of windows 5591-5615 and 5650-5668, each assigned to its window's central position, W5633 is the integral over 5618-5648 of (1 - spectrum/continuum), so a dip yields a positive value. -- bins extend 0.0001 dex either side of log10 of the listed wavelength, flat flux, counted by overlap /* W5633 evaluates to 0.9 A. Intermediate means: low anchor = 14.1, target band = 13.6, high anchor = 14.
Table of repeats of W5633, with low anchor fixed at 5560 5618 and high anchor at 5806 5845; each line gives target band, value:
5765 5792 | 0.3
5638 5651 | 0.2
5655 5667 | -0.2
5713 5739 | -0.3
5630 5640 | 0.5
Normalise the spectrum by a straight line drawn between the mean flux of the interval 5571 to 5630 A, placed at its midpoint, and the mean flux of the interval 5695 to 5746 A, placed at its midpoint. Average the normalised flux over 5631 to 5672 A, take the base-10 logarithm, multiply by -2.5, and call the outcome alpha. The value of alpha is 0.019 mag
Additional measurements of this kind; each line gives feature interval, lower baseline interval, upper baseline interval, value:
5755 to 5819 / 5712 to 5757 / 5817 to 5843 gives 0.01 mag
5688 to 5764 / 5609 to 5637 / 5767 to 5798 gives -0.01 mag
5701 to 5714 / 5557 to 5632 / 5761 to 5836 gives 0.01 mag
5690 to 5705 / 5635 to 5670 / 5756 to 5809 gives 0.01 mag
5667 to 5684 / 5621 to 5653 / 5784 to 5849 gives -0.02 mag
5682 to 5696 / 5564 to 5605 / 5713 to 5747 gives 0.01 mag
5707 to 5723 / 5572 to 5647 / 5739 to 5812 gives -0.03 mag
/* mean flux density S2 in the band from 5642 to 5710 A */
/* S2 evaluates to 13.9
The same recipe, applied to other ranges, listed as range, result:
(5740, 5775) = 14.2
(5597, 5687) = 13.8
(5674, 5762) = 14.1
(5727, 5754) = 14.2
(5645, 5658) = 13.7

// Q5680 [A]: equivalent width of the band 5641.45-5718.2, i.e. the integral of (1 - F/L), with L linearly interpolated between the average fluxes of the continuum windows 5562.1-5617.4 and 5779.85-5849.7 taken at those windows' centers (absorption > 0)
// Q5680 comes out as 0.4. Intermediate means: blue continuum 13.7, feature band 13.9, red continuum 14.5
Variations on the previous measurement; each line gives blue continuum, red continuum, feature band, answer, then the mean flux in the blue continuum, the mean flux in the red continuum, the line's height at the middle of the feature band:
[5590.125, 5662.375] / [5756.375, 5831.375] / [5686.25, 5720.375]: 0.2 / 13.8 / 14.4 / 14.1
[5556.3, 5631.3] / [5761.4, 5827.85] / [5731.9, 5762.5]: 0.2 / 13.7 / 14.4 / 14.2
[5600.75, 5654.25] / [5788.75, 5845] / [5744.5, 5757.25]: 0.1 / 13.7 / 14.5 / 14.3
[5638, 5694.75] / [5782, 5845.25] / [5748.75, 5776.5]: 0.2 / 13.9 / 14.5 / 14.3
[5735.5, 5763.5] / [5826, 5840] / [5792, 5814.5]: -0.2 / 14.1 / 14.6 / 14.4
